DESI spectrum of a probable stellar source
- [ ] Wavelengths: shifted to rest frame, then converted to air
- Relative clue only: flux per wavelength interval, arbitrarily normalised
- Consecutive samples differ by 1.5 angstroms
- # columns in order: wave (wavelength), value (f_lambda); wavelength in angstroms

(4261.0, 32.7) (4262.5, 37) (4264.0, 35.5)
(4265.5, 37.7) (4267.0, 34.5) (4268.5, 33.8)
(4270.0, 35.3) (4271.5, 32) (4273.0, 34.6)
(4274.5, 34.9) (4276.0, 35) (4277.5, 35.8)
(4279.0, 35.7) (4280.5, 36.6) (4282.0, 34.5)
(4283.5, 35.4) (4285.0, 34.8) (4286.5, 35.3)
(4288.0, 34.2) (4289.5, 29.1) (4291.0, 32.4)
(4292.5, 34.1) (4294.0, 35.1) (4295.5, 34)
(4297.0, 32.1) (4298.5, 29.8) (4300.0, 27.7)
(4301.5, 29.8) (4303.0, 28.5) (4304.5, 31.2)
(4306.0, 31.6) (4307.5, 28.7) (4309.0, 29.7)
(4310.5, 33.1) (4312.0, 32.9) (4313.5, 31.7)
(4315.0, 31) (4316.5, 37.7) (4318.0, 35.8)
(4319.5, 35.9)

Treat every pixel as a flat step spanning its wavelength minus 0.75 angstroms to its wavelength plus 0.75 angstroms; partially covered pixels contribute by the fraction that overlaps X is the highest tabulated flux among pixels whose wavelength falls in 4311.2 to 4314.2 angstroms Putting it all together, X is 32.9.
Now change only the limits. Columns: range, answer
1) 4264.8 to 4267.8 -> 37.7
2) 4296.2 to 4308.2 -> 32.1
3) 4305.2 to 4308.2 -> 31.6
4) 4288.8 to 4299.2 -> 35.1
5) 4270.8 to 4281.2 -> 36.6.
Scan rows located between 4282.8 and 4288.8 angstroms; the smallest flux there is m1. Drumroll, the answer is 34.2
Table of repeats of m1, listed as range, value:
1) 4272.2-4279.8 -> 34.6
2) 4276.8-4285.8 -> 34.5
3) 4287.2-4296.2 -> 29.1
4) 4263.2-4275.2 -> 32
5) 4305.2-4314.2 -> 28.7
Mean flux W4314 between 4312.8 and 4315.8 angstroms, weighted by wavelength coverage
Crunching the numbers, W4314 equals 31.5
